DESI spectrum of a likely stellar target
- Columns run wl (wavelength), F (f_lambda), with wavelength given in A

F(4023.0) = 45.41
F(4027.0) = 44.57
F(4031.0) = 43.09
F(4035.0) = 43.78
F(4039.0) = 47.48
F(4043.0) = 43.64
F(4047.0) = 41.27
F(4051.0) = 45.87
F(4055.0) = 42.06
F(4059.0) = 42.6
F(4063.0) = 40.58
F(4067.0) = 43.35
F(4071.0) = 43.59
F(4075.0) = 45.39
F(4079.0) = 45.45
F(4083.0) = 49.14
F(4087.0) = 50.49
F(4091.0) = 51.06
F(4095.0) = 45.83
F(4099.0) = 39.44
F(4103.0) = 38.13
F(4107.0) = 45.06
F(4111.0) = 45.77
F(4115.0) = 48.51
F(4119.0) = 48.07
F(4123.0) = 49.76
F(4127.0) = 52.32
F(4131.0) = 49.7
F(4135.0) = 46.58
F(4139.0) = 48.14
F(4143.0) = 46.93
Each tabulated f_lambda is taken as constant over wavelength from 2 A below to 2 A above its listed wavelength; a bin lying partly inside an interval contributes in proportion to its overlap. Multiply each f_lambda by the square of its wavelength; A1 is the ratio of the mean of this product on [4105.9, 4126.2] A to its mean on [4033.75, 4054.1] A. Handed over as 1.12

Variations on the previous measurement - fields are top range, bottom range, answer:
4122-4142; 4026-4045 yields 1.16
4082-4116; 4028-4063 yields 1.08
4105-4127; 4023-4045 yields 1.12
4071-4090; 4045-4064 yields 1.13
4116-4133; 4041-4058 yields 1.20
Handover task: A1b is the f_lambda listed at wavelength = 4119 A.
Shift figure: 48.07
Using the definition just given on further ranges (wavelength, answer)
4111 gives 45.77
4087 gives 50.49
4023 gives 45.41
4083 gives 49.14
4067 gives 43.35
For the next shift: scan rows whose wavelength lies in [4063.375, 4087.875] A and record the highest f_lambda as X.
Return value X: 50.49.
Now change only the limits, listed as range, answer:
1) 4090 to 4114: 51.06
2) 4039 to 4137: 52.32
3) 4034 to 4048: 47.48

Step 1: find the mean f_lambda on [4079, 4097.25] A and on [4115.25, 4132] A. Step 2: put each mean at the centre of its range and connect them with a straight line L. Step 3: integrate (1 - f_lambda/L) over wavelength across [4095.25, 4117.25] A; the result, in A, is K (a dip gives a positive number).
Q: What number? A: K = 2.50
